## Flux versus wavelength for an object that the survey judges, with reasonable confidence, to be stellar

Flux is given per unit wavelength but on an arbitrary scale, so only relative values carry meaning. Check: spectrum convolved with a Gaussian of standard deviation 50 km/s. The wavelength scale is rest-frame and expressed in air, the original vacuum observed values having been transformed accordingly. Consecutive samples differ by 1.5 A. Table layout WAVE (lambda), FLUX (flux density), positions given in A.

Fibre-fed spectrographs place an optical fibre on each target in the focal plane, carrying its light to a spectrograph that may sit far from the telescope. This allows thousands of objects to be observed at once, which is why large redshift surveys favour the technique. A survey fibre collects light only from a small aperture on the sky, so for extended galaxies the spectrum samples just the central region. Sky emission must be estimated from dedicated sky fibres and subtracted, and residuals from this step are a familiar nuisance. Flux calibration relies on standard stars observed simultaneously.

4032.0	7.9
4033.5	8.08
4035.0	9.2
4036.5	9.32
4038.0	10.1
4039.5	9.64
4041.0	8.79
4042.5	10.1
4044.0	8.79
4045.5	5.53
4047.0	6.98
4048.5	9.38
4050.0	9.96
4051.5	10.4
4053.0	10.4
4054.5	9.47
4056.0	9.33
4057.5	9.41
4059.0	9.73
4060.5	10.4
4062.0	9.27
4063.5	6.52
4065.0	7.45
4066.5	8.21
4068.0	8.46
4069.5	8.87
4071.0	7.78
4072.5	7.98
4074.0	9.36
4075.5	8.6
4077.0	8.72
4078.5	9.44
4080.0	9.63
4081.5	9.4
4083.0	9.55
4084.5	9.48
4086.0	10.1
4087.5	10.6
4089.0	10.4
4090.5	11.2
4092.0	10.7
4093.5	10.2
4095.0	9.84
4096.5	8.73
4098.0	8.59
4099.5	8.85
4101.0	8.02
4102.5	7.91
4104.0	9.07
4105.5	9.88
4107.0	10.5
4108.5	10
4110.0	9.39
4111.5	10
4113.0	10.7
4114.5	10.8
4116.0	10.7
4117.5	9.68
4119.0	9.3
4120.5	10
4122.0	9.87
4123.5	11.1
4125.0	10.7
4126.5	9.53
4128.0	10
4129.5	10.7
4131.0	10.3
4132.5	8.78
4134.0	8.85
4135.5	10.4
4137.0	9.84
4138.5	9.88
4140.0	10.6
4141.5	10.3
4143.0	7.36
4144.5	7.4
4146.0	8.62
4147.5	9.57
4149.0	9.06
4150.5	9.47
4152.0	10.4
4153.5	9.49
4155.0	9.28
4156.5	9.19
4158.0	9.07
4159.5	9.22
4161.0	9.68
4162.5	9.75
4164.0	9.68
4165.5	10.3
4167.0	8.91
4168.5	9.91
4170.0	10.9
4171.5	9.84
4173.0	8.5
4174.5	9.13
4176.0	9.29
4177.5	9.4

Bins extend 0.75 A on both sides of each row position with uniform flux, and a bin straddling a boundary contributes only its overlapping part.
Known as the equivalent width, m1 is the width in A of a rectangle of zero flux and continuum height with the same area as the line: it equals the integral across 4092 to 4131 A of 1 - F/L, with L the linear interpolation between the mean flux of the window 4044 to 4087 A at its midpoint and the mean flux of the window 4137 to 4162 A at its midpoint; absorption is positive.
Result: -2.78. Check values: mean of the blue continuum 8.93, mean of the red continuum 9.31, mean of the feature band 9.79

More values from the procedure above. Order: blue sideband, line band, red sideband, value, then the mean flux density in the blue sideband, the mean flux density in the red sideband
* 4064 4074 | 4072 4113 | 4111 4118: -0.94 A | 8.18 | 10.4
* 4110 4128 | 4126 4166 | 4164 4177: 1.49 A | 10.2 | 9.6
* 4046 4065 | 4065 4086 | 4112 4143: 1.17 A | 9.15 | 10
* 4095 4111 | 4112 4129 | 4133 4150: -1.90 A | 9.14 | 9.26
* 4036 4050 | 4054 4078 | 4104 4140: 1.12 A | 8.79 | 10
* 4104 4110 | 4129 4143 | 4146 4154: -0.25 A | 9.9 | 9.51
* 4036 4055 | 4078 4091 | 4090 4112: -0.79 A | 9.14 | 9.5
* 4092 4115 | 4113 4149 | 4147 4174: -0.81 A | 9.52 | 9.56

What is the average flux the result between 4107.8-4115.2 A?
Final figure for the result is 10.2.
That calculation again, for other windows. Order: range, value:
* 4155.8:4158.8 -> 9.13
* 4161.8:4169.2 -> 9.71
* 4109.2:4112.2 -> 9.7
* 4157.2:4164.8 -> 9.48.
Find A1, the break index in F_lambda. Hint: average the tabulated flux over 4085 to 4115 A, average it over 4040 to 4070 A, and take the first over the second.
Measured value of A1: 1.1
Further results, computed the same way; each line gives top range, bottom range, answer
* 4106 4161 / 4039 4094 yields 1.06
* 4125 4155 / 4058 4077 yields 1.11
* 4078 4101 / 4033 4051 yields 1.10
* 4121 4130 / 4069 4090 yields 1.11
